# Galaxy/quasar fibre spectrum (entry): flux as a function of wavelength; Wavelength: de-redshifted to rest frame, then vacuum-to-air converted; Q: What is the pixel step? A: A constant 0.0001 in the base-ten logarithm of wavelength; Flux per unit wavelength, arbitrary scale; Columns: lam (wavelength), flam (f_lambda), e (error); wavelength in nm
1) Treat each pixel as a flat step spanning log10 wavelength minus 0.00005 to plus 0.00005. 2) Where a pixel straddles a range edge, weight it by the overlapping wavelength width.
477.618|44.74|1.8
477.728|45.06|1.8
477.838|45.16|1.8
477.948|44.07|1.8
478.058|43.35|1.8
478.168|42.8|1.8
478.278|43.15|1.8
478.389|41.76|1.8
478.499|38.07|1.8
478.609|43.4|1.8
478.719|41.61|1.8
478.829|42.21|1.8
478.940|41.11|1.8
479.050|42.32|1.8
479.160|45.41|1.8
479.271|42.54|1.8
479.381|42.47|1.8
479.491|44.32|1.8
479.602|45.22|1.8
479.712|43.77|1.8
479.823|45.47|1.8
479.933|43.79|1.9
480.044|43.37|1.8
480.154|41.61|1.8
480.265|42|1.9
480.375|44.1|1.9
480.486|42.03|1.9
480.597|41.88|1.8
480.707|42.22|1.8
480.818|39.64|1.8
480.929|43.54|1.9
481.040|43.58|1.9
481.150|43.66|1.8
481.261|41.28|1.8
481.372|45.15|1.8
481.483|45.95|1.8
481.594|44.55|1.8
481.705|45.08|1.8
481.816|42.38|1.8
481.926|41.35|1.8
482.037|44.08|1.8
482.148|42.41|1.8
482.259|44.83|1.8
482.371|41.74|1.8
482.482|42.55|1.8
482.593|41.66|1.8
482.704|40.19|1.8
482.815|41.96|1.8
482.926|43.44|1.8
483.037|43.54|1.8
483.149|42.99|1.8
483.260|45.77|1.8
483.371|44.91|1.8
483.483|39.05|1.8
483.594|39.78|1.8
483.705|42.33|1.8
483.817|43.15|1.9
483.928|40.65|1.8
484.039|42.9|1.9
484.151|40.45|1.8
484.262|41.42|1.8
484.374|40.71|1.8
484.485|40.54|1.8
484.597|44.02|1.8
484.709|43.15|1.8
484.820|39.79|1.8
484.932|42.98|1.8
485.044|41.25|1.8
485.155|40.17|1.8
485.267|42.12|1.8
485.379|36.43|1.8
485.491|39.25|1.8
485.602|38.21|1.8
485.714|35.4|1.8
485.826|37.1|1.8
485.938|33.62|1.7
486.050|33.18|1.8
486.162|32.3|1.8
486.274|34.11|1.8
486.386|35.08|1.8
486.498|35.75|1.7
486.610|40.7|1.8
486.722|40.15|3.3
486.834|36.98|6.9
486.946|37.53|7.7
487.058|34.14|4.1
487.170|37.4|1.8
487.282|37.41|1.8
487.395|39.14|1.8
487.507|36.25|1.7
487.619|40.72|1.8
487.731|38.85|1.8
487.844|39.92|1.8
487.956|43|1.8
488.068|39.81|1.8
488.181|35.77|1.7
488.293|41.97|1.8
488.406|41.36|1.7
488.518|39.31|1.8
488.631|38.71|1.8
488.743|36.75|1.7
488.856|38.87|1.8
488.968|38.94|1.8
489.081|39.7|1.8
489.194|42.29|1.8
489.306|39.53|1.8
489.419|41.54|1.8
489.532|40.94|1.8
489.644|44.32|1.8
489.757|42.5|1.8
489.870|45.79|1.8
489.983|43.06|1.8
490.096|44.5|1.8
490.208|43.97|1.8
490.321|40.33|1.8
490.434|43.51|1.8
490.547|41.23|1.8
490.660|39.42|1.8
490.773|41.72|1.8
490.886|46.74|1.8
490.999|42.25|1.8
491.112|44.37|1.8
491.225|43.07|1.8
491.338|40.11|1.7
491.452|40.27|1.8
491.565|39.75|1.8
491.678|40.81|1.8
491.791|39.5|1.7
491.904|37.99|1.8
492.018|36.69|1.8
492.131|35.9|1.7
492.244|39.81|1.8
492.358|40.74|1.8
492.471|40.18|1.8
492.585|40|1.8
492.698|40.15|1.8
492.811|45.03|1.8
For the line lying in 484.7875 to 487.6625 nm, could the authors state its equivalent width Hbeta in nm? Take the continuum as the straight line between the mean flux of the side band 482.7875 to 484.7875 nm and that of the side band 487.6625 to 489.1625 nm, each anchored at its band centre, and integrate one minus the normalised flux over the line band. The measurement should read 0.229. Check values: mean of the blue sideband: 42.2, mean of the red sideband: 39.5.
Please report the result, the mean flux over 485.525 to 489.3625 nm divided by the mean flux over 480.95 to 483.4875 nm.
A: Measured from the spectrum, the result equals 0.88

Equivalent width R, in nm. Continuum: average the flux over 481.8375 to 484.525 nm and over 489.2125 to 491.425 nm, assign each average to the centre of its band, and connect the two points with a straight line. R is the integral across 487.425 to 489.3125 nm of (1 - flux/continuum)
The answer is 0.13 nm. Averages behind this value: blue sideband 42.2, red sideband 42.5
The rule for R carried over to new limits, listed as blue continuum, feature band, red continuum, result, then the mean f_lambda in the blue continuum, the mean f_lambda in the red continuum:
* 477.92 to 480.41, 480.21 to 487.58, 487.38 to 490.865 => 0.233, 42.9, 40.9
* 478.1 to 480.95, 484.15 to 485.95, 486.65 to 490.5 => 0.053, 42.7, 40.2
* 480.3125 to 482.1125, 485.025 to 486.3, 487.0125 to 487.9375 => 0.090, 43.2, 38.2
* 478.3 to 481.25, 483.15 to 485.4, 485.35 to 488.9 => -0.117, 42.7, 37.7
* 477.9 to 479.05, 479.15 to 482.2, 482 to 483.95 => -0.070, 42.1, 42.5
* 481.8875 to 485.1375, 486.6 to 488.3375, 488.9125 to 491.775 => 0.141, 42.2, 42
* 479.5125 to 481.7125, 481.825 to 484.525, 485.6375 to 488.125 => -0.090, 43.4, 37.2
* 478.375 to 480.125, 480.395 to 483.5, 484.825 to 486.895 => -0.171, 43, 37.5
